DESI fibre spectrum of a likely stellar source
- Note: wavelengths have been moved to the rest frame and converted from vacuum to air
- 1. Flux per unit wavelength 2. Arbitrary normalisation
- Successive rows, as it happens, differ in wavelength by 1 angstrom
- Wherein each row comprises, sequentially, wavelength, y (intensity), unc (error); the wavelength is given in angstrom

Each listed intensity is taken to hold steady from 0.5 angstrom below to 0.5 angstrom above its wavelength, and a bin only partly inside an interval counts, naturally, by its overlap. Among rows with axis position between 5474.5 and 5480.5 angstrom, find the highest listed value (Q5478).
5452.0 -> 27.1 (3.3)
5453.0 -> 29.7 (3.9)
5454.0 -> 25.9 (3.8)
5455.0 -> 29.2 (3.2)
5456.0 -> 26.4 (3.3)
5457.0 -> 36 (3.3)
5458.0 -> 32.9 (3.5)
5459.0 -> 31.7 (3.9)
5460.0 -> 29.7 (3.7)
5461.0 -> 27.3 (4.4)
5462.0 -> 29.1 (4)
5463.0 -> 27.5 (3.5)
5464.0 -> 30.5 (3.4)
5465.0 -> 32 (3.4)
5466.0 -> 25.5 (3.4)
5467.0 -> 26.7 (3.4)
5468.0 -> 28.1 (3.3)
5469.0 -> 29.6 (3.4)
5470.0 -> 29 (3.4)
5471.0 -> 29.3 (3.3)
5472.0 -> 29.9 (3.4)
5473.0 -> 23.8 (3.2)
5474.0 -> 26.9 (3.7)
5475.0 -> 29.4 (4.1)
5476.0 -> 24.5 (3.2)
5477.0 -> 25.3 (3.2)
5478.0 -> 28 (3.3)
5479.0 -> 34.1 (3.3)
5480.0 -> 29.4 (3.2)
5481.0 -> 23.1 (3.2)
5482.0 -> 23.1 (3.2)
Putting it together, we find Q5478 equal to 34.1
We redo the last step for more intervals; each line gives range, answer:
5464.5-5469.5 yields 32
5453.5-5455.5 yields 29.2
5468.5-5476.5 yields 29.9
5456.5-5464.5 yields 36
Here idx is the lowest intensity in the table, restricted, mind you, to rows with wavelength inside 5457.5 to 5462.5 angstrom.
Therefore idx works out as 27.3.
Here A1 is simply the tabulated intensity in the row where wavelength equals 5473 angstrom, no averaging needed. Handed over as 23.8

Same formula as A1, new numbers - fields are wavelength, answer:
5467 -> 26.7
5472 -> 29.9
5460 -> 29.7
